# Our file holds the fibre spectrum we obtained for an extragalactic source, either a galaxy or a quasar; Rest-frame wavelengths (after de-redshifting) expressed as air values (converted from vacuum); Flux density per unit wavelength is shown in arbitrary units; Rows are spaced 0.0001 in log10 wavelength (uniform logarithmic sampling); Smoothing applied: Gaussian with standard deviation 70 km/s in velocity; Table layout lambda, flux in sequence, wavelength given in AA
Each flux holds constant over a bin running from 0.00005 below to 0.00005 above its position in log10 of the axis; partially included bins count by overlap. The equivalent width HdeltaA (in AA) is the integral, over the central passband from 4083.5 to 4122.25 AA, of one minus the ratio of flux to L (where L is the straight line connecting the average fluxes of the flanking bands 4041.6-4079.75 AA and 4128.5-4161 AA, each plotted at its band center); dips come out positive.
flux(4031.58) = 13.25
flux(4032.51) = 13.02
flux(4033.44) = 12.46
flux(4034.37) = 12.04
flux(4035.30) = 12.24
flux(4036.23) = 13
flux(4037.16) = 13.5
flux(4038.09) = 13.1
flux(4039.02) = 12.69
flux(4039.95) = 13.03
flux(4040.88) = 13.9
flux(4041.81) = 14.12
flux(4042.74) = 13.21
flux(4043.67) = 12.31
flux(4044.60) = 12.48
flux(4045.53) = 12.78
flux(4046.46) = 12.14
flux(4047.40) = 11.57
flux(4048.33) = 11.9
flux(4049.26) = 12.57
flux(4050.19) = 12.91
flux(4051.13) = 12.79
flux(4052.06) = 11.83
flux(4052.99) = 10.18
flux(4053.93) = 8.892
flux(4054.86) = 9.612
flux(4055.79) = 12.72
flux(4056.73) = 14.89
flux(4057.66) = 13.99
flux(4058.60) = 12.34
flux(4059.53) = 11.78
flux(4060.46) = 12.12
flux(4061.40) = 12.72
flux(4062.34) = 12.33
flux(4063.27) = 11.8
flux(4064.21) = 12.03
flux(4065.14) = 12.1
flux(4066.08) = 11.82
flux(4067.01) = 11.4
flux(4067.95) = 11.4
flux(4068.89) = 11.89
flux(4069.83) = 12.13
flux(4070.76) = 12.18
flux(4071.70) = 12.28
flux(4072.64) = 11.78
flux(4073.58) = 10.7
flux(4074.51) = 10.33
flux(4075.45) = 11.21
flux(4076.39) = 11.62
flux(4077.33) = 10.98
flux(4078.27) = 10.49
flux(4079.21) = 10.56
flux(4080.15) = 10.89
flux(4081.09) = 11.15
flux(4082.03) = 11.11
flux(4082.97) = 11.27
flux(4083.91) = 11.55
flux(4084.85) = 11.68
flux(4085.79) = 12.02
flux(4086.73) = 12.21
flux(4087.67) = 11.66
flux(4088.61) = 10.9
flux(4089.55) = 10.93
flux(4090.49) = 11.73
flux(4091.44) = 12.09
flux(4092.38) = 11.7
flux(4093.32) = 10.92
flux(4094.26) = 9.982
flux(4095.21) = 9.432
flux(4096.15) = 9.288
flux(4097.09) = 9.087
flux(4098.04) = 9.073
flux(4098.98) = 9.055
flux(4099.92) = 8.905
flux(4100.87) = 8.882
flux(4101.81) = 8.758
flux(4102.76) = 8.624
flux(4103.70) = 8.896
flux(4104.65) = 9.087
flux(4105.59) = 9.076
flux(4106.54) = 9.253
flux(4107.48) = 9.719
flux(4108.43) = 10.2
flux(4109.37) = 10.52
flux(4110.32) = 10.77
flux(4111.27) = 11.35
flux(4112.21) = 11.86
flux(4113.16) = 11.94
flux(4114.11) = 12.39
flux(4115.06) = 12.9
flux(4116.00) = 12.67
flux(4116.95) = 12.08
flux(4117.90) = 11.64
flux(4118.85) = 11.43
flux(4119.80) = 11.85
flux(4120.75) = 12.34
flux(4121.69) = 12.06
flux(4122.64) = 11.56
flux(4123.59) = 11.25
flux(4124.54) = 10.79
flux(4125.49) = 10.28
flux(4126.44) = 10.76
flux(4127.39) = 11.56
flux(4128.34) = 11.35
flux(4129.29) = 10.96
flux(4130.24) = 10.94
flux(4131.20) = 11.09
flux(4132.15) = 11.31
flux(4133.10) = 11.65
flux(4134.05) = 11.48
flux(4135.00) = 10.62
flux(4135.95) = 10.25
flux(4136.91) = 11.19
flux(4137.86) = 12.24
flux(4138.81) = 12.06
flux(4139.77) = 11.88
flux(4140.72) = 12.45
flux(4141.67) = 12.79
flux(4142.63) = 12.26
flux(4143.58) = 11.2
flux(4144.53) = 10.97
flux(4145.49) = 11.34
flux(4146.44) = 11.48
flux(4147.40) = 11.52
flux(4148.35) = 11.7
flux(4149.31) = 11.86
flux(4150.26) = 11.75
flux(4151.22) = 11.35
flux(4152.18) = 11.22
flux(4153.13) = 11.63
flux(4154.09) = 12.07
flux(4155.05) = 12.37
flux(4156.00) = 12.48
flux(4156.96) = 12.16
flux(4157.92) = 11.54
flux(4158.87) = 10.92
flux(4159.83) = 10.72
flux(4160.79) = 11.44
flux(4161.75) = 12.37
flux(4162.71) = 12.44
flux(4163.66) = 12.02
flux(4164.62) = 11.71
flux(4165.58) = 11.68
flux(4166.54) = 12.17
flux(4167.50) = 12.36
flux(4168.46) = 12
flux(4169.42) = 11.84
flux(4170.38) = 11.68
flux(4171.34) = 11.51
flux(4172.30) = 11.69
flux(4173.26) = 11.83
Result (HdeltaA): 3.2 AA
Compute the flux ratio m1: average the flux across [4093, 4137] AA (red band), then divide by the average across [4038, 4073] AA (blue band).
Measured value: 0.9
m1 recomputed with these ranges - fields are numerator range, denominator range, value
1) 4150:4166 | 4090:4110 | 1.21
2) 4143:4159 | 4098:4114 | 1.18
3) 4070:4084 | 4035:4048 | 0.87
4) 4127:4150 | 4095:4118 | 1.13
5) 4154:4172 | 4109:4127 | 1.02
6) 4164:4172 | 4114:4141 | 1.03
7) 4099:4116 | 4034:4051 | 0.80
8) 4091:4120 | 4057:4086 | 0.89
